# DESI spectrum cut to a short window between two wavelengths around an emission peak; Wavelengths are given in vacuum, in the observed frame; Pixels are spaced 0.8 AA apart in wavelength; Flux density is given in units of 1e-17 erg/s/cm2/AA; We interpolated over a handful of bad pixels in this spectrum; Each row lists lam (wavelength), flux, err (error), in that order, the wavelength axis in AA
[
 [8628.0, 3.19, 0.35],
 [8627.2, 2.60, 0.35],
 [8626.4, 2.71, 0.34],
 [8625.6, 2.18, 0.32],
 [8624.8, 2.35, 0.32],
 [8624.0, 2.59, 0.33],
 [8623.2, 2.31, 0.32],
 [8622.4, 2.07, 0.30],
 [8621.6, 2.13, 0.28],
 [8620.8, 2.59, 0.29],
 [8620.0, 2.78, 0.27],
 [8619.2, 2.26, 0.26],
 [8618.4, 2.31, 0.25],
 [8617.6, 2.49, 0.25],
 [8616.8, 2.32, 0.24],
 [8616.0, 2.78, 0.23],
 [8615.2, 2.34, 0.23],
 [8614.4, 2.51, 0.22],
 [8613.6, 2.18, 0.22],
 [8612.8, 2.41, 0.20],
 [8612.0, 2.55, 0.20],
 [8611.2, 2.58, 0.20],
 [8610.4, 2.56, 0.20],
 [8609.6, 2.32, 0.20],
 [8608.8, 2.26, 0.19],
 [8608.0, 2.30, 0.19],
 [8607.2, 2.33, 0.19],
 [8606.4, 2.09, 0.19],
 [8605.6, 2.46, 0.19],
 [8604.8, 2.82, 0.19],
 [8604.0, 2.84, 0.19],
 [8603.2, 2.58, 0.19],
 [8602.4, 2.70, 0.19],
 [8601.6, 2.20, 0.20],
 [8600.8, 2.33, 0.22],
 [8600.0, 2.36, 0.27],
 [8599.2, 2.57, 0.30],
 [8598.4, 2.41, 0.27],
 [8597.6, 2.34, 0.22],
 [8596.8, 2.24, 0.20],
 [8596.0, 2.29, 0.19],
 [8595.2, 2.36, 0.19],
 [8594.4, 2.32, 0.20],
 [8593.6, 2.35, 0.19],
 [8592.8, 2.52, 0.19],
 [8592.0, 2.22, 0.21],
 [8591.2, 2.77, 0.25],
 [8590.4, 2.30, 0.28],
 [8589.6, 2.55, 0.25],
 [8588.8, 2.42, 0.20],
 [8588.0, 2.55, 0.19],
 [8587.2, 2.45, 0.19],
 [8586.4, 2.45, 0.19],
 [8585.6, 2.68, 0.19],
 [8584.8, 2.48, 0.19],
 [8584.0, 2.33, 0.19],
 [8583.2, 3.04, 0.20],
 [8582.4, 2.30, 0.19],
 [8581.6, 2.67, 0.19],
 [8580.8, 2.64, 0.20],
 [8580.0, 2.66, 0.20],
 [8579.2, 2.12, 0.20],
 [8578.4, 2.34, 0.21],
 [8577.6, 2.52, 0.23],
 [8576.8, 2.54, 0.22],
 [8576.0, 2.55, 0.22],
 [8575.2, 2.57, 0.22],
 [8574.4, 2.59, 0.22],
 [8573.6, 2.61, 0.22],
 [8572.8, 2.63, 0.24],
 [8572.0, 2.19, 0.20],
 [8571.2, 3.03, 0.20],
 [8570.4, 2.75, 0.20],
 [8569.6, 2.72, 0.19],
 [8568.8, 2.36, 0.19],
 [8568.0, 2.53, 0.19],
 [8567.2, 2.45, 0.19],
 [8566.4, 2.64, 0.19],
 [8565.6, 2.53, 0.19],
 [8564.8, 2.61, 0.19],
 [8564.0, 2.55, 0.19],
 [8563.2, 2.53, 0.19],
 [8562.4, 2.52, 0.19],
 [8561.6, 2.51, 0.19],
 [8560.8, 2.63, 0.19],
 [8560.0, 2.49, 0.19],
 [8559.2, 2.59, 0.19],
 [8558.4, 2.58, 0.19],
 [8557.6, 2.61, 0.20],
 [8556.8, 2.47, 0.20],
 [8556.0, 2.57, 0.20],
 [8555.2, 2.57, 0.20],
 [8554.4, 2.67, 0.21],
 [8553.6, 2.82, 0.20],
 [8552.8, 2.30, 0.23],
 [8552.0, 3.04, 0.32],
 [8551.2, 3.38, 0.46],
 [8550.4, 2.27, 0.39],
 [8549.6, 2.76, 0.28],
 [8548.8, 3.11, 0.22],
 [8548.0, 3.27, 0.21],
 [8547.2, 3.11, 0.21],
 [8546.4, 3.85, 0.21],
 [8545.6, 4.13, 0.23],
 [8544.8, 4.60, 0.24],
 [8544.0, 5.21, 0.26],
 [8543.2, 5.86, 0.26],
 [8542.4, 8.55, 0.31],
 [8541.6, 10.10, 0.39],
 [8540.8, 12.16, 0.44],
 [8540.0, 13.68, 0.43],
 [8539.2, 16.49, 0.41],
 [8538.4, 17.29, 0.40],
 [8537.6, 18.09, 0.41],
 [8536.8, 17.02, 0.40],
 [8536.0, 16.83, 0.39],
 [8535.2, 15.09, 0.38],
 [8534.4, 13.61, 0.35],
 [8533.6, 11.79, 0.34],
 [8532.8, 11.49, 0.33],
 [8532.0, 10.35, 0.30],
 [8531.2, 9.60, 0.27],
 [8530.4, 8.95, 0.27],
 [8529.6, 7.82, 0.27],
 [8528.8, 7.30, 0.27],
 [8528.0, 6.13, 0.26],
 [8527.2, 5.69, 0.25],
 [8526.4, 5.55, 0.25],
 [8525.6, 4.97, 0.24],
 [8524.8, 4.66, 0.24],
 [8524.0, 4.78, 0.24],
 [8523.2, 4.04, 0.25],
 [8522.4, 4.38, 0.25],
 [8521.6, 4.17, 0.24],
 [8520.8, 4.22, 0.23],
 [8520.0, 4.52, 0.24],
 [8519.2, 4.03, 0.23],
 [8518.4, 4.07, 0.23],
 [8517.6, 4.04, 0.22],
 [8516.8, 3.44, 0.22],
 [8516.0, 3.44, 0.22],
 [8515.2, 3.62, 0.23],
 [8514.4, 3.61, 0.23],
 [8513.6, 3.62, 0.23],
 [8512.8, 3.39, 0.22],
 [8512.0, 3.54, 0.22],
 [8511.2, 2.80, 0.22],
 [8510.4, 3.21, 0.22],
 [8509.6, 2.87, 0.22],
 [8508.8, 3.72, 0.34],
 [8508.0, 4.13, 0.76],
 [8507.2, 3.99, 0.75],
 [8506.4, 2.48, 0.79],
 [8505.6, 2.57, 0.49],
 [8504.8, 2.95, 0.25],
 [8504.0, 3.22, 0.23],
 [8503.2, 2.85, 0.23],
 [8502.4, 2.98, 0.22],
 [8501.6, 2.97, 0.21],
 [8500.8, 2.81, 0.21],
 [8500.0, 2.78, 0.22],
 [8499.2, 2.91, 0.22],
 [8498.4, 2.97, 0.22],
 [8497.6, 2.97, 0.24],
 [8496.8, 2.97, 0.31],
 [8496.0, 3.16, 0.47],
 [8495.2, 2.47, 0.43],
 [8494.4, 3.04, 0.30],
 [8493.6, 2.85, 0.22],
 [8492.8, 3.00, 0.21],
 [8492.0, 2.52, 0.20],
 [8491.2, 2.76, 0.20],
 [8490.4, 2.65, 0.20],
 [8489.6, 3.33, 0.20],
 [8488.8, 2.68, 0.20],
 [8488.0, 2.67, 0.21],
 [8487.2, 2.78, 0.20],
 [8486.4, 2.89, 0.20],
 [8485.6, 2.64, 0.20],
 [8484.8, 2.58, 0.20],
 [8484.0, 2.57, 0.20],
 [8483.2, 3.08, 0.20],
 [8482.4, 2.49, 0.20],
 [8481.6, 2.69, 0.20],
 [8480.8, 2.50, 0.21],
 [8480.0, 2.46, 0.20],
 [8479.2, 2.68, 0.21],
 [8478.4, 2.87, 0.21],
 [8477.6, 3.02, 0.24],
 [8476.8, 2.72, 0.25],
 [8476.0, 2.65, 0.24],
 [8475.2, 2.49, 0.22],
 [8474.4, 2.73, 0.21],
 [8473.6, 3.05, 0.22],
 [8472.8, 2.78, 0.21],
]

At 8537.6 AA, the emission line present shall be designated [O III] 5007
